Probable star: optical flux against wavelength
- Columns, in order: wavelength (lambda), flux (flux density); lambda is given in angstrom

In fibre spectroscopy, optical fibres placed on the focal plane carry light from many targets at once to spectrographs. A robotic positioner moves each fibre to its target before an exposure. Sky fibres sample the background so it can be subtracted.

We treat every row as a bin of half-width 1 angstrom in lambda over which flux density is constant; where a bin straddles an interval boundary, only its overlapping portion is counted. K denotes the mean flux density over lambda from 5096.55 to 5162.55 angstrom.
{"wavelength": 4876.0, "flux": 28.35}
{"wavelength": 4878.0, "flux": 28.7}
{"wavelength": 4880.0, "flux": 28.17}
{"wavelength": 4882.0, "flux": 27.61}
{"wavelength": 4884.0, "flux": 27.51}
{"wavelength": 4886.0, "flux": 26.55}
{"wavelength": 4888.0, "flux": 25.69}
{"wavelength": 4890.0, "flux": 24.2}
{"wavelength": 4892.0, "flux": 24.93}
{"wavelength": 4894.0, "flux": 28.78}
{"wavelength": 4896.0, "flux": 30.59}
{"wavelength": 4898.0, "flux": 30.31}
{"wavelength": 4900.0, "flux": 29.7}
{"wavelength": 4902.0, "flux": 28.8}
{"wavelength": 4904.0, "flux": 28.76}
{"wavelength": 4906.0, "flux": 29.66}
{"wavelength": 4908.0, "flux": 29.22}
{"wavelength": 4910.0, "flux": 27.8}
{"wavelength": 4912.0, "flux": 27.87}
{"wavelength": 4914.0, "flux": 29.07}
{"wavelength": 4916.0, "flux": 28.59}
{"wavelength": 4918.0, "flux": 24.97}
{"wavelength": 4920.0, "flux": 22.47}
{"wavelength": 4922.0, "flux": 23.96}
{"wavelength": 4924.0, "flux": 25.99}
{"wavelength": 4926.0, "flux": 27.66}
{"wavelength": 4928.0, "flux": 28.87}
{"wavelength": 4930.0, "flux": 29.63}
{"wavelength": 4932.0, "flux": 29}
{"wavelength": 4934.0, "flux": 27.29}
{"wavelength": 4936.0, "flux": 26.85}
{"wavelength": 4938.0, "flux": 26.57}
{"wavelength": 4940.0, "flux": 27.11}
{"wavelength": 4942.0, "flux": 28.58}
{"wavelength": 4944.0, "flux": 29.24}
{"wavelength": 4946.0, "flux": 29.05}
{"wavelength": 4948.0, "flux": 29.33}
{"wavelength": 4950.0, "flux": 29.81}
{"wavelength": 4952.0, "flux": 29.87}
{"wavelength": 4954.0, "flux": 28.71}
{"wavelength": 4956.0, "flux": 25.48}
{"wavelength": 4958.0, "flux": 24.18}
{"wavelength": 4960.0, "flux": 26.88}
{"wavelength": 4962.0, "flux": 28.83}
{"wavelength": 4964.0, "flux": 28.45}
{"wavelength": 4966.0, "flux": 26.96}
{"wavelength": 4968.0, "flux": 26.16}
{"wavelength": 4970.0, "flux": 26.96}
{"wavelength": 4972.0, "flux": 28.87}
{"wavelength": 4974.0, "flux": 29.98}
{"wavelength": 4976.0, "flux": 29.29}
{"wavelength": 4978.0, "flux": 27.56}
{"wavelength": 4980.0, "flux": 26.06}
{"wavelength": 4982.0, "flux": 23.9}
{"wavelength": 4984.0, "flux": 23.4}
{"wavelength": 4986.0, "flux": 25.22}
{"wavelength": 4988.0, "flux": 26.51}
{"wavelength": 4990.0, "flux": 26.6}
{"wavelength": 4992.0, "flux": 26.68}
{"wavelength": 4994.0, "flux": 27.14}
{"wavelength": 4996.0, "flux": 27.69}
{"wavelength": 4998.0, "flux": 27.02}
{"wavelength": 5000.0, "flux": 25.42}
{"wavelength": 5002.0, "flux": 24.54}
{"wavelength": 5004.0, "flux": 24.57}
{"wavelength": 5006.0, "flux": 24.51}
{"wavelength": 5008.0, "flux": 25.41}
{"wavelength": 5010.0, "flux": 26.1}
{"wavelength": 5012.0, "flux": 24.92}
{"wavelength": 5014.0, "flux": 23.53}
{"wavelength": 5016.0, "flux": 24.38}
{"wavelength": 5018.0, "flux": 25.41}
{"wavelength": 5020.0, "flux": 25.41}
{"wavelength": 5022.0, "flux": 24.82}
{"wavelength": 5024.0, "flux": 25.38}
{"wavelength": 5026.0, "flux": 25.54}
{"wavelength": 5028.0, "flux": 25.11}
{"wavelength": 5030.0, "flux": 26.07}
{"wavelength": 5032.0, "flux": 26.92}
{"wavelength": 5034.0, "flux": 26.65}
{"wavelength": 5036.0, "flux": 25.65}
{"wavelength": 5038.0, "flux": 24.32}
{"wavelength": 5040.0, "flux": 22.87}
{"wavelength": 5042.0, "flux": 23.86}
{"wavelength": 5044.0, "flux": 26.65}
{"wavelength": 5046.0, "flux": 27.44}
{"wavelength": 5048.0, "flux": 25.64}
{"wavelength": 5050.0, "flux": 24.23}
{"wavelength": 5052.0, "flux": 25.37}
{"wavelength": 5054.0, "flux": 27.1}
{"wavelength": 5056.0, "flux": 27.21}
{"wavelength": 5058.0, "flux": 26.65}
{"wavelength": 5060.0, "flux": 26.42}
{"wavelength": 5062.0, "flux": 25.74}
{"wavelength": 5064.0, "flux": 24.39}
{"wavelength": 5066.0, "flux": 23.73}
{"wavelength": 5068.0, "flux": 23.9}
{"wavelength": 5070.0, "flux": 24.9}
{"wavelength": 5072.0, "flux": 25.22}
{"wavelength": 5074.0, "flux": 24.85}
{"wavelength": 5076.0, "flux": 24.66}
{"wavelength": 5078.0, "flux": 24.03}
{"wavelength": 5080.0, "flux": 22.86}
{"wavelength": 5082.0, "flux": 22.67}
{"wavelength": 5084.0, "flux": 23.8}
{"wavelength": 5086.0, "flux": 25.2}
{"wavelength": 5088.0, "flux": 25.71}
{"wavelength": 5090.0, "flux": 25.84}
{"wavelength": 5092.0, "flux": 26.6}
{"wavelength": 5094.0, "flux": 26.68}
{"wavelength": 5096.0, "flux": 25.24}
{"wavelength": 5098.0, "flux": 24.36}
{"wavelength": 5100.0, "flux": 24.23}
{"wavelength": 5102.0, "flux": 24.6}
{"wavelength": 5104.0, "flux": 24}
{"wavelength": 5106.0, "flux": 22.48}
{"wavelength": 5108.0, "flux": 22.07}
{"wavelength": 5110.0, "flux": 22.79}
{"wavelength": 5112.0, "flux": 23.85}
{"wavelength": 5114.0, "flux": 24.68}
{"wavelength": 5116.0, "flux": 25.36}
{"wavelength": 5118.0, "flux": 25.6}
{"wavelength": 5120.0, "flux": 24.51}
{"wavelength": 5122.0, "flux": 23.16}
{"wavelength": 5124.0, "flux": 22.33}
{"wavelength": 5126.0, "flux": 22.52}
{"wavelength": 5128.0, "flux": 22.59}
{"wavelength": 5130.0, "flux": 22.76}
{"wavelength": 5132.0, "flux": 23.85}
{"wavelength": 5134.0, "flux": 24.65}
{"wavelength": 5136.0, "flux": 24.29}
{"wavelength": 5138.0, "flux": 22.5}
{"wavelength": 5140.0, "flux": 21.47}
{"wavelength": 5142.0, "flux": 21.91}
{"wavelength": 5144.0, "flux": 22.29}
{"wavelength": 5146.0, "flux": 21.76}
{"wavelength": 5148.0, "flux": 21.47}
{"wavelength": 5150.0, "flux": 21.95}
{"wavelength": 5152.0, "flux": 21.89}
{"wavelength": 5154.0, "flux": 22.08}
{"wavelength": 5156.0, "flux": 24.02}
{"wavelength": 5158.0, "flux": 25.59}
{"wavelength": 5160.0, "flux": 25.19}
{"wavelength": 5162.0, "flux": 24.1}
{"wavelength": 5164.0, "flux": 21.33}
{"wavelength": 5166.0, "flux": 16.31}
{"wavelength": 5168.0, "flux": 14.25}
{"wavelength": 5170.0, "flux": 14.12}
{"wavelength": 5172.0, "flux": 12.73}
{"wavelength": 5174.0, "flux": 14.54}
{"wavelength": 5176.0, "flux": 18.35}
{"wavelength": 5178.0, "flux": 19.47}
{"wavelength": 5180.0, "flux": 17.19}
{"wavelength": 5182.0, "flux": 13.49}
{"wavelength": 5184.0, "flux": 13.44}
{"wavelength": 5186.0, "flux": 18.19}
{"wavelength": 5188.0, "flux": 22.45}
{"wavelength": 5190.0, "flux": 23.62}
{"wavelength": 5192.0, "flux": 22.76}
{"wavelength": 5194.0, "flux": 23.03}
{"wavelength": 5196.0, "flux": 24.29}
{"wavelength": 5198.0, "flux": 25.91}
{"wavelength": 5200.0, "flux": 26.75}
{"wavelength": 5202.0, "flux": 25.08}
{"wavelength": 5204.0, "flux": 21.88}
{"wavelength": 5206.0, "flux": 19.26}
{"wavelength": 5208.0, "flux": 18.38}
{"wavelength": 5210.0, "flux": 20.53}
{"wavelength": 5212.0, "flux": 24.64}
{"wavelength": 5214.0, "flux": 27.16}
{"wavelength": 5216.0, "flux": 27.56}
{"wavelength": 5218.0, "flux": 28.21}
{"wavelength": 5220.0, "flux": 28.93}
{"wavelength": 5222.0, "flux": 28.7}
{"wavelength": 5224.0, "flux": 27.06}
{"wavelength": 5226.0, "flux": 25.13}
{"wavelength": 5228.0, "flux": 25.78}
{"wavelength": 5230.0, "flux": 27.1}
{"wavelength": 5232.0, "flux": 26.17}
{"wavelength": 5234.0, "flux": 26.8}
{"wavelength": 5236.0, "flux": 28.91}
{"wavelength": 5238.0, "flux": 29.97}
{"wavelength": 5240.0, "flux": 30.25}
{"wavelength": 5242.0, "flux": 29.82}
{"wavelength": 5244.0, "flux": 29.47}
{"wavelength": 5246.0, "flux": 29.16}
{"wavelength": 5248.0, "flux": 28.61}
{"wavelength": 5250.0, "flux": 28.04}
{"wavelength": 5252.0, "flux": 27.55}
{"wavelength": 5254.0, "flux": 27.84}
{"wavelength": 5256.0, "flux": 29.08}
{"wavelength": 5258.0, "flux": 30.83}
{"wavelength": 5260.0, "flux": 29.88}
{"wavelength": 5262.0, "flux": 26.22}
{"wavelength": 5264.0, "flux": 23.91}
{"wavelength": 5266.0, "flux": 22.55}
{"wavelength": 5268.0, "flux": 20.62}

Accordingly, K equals 23.4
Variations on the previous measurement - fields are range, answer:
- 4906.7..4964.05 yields 27.6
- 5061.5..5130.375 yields 24.2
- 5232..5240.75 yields 28.6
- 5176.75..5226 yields 22.9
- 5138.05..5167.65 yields 22.1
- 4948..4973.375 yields 27.7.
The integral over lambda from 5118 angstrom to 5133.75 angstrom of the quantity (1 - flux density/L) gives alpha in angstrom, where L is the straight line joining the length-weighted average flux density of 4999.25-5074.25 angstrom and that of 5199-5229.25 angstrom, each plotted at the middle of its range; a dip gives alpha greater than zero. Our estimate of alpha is 1.14 angstrom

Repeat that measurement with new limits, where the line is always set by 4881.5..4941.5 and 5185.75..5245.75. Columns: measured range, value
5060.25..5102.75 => 2.7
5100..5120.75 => 1.8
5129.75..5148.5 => 2.4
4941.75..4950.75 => -0.6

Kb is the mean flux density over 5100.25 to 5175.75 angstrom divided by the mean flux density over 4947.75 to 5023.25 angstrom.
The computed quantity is 0.8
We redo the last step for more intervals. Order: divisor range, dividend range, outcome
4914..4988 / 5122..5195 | 0.76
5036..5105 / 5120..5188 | 0.82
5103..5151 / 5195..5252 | 1.14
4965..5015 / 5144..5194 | 0.75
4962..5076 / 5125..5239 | 0.87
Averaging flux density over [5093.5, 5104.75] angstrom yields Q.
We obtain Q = 24.8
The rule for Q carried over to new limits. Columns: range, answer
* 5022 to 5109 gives 25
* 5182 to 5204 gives 22.1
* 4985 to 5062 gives 25.7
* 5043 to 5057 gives 26.2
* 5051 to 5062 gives 26.5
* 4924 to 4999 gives 27.5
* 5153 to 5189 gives 18.7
